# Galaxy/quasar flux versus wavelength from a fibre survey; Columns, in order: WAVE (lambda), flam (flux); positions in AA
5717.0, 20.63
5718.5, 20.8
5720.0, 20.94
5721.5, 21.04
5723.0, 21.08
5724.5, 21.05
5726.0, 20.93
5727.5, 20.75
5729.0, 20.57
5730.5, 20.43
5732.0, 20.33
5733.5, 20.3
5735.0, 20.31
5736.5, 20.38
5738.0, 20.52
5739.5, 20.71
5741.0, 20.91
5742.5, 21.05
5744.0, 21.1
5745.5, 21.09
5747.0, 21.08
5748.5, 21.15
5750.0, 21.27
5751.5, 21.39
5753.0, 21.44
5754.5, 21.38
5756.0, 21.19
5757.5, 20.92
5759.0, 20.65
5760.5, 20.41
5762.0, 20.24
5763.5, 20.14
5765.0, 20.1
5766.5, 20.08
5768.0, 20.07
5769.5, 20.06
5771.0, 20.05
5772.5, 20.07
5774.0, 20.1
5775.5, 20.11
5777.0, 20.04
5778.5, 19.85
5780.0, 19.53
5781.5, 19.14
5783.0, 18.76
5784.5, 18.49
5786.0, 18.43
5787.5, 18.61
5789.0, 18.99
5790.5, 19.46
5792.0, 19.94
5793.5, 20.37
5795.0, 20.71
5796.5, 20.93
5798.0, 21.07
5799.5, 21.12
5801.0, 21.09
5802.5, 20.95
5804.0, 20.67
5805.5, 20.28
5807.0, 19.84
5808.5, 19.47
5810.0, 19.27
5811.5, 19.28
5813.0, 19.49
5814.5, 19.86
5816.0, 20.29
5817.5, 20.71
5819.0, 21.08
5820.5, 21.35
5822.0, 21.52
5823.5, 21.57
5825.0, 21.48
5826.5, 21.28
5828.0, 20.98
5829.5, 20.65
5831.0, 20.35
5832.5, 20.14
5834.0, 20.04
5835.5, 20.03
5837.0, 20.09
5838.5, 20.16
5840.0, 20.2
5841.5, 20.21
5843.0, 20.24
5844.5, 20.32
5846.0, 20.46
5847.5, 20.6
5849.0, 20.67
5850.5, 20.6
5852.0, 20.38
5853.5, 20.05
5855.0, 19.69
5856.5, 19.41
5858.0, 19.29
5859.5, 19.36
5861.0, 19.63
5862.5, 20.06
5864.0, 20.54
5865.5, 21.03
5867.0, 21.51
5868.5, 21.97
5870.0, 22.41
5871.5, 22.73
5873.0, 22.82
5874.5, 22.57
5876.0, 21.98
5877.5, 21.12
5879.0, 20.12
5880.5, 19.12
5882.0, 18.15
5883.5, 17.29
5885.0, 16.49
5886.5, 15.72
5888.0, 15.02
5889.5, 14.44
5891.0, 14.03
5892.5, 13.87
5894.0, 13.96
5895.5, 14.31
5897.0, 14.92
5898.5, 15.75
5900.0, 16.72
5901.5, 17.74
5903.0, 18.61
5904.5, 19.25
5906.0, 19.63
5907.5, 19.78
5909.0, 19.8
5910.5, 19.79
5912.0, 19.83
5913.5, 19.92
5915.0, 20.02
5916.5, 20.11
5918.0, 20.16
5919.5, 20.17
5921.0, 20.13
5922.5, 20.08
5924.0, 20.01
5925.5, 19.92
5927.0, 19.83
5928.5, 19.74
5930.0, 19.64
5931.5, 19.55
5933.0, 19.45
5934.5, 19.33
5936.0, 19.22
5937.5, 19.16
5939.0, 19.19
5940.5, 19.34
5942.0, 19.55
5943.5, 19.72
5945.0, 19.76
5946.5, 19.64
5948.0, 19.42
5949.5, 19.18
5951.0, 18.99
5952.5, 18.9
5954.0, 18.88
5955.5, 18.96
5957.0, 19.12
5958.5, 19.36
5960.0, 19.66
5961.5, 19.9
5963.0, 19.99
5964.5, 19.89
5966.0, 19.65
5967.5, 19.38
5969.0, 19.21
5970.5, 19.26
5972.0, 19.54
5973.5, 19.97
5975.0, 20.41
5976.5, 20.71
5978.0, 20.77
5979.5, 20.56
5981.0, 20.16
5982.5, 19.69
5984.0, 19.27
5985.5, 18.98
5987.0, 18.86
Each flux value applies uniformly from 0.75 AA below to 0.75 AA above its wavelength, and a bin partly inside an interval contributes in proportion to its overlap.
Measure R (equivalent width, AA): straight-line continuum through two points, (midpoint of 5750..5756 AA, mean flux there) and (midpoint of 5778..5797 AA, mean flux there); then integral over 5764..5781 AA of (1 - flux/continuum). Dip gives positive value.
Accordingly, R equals 0.24 AA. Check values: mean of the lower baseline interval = 21.4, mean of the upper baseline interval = 19.5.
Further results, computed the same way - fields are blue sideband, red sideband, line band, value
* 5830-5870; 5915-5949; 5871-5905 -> 4.1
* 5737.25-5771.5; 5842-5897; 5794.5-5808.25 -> -0.4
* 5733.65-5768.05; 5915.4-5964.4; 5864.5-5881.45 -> -1.3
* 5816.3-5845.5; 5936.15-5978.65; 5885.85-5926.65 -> 4.2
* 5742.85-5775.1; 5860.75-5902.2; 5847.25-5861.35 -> -0.8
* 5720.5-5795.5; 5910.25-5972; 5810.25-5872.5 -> -1.7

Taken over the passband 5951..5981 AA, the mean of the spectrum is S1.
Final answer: 19.7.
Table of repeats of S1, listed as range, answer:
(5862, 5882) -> 21.3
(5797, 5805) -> 21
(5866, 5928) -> 18.8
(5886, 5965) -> 18.7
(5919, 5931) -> 19.9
